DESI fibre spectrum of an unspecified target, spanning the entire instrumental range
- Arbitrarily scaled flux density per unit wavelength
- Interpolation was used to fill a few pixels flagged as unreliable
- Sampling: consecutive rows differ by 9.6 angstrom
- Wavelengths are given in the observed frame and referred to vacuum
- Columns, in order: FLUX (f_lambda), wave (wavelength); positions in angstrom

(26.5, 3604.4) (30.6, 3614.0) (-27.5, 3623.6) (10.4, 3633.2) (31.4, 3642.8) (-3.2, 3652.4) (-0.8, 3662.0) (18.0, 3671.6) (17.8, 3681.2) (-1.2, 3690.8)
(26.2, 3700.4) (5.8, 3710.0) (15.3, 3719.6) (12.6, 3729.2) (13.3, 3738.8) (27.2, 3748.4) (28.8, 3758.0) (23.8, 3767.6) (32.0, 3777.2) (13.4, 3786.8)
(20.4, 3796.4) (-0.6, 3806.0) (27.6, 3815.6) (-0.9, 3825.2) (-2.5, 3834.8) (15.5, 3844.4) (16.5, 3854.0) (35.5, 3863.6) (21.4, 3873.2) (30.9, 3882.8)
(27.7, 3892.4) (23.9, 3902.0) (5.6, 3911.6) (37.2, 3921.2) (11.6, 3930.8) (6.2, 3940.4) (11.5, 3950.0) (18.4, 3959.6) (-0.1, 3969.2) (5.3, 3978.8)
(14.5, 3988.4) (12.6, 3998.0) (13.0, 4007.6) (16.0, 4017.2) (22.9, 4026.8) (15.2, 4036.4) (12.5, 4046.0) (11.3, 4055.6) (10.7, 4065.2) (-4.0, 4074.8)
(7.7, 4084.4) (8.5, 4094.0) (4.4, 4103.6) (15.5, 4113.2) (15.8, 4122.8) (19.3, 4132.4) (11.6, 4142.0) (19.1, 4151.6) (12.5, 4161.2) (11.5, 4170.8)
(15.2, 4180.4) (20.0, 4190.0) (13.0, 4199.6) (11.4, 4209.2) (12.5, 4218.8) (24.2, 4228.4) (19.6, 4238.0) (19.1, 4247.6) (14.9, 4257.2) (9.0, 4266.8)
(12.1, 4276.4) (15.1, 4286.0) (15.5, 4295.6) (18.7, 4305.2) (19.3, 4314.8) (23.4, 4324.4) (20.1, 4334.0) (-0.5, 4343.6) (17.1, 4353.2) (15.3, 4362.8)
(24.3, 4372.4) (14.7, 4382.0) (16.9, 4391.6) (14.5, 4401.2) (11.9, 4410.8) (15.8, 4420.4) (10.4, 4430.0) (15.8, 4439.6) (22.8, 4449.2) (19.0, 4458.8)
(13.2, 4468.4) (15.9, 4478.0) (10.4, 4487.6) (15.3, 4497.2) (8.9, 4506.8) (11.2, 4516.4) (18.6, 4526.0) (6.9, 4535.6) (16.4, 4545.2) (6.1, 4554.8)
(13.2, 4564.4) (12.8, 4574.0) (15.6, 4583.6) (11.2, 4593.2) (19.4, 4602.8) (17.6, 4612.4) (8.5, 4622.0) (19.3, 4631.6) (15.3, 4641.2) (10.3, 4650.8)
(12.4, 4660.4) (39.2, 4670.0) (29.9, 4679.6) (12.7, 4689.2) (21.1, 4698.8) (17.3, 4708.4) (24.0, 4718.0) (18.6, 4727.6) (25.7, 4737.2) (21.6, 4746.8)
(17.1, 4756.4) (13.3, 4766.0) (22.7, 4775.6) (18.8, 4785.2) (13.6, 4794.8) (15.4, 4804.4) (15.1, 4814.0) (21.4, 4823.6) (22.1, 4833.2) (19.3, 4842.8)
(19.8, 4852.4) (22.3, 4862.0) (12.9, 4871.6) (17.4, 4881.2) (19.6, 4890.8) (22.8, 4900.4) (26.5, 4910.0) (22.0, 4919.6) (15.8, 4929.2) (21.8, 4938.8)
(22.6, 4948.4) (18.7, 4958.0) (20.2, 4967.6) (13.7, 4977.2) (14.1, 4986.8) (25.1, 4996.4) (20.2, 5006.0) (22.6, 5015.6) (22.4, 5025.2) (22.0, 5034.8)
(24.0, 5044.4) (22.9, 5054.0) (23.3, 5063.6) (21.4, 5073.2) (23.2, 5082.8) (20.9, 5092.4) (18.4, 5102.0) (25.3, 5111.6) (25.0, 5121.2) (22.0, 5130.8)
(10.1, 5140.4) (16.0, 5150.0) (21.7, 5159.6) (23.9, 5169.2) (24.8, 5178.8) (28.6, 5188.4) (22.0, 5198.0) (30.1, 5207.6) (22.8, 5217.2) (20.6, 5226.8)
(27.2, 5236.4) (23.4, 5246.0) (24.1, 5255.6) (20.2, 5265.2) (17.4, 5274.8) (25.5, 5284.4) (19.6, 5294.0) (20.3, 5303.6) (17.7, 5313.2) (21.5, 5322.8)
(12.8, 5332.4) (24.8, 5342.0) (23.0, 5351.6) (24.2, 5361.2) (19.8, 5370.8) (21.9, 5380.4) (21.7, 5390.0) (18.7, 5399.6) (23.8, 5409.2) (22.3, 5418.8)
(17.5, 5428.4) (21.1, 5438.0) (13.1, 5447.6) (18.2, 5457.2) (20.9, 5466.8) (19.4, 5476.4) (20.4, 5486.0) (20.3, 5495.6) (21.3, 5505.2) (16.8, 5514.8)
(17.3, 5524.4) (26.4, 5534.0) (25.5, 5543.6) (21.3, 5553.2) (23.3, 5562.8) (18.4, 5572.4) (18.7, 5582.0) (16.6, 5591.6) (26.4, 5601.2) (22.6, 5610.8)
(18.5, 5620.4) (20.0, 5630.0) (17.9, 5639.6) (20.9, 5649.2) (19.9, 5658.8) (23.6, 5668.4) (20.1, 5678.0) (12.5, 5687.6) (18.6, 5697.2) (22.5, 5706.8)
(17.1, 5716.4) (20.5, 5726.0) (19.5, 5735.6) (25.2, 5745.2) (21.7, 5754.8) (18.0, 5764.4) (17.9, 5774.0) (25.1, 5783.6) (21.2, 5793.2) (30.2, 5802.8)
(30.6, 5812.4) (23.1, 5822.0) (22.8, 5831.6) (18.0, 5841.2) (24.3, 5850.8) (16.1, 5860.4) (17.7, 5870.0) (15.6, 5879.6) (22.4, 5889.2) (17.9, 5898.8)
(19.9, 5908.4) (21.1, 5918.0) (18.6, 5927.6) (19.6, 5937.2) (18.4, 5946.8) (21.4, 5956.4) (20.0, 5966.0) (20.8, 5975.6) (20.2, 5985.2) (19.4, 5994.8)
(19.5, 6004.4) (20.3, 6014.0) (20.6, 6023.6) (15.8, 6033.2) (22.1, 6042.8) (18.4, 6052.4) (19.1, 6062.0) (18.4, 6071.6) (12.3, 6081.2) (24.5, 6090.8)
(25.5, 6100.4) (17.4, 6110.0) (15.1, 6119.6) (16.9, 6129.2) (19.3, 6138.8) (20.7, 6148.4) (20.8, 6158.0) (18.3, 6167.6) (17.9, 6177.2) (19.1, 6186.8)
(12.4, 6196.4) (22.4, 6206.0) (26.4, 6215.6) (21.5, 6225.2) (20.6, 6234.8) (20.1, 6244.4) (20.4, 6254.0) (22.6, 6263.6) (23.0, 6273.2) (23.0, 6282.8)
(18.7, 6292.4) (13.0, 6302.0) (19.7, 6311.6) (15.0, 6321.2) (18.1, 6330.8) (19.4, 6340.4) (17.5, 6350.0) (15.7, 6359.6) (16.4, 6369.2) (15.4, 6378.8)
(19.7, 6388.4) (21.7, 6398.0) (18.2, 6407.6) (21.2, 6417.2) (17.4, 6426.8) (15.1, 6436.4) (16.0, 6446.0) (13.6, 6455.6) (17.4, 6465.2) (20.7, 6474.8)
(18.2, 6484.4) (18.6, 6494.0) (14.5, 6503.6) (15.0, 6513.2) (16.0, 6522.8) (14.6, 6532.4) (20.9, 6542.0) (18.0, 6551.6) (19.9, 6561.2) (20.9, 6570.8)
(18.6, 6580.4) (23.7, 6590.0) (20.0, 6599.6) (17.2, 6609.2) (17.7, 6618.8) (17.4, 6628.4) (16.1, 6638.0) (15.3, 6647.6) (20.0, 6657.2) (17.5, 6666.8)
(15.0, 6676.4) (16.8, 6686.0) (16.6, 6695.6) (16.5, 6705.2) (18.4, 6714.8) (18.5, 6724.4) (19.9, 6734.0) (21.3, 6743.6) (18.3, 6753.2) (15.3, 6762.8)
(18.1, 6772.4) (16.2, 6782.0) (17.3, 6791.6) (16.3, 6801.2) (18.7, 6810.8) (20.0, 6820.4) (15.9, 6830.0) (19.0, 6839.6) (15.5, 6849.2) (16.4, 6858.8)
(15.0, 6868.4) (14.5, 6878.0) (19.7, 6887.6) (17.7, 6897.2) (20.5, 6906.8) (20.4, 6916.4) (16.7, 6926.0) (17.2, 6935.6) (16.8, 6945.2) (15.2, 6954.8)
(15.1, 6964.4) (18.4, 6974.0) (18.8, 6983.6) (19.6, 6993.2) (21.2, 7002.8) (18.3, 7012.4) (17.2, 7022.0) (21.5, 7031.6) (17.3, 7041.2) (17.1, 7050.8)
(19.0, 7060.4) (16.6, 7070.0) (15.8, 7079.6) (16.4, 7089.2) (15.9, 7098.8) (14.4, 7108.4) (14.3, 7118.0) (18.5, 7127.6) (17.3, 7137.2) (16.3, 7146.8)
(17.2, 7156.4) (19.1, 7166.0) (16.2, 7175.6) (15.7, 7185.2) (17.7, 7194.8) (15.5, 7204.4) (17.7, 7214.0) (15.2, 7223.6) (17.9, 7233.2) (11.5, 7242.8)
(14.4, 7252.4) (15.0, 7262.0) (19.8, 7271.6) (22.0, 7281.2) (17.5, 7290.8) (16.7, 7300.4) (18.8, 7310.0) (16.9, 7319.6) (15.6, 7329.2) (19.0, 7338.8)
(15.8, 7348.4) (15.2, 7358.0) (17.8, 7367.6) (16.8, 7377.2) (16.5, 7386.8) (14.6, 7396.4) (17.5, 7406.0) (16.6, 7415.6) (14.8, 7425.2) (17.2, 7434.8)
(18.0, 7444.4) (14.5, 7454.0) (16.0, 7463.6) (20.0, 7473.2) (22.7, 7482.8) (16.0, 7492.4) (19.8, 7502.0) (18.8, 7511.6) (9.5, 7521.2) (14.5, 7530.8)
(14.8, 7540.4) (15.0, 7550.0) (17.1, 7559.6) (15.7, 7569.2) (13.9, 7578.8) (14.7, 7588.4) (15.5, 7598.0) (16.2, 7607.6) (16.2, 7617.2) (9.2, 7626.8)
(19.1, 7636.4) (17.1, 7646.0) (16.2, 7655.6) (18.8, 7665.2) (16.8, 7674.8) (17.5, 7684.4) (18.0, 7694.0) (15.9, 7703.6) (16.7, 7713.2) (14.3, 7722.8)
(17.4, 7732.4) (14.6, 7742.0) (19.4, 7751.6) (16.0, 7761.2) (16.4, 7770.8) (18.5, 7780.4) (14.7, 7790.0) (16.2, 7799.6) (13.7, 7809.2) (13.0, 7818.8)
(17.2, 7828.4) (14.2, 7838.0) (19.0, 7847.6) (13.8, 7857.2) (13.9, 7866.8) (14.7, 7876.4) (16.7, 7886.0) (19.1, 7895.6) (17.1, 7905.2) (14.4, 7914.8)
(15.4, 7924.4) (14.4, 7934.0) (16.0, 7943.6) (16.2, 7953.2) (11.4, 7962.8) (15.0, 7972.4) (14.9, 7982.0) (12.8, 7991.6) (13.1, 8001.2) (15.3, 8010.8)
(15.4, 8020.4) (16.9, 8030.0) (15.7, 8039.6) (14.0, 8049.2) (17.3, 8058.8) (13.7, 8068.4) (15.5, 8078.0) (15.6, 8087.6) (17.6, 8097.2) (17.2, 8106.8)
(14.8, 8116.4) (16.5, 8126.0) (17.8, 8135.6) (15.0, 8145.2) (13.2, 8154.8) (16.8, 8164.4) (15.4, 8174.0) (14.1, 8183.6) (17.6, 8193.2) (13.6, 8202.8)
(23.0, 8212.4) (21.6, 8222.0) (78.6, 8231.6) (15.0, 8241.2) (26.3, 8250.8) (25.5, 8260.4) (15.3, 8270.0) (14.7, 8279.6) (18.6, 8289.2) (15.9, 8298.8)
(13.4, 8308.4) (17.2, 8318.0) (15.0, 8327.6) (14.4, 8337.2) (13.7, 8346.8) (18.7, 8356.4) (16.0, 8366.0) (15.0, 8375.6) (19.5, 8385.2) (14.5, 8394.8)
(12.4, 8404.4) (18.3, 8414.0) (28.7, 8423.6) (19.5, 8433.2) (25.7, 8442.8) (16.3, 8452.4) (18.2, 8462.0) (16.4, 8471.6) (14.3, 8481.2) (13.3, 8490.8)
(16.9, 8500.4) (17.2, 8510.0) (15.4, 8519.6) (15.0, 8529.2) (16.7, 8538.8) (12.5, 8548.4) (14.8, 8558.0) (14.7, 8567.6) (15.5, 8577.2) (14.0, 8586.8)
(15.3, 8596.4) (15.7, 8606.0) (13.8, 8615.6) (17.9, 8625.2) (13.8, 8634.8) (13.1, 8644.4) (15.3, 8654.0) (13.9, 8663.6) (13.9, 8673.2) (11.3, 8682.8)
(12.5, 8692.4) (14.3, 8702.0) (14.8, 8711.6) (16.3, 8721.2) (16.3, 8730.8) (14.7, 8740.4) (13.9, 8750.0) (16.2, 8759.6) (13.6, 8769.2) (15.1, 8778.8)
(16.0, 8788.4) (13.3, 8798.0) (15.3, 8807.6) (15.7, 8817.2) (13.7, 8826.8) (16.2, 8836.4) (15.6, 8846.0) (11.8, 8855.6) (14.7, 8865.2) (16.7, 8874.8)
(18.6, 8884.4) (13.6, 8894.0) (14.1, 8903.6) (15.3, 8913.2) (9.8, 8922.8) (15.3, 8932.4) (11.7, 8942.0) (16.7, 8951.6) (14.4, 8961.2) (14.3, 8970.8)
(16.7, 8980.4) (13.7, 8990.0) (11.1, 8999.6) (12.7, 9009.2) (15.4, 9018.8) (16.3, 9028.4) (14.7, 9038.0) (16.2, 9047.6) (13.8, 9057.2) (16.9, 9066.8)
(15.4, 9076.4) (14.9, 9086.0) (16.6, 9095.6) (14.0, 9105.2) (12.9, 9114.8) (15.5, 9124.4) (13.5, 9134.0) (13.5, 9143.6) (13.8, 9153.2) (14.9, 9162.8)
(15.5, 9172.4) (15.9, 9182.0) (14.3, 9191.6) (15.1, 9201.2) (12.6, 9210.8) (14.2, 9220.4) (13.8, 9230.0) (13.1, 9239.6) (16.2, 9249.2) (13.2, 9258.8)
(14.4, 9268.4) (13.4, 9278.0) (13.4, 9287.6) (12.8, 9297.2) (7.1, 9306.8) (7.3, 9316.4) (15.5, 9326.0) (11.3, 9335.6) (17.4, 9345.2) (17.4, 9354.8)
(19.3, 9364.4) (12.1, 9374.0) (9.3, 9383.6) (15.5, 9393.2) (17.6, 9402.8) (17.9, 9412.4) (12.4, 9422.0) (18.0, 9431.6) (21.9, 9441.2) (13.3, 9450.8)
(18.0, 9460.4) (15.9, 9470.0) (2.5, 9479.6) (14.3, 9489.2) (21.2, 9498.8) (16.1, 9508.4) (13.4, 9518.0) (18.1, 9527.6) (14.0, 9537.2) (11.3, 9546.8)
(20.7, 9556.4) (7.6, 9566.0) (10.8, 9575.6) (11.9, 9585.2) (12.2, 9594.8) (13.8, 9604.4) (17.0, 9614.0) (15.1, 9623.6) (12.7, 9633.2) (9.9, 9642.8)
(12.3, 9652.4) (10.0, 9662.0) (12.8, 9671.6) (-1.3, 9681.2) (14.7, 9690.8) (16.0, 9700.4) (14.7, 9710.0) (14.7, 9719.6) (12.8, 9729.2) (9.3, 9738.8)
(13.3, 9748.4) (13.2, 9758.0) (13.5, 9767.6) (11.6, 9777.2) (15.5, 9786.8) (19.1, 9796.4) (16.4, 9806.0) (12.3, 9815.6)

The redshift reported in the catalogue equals 0.254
